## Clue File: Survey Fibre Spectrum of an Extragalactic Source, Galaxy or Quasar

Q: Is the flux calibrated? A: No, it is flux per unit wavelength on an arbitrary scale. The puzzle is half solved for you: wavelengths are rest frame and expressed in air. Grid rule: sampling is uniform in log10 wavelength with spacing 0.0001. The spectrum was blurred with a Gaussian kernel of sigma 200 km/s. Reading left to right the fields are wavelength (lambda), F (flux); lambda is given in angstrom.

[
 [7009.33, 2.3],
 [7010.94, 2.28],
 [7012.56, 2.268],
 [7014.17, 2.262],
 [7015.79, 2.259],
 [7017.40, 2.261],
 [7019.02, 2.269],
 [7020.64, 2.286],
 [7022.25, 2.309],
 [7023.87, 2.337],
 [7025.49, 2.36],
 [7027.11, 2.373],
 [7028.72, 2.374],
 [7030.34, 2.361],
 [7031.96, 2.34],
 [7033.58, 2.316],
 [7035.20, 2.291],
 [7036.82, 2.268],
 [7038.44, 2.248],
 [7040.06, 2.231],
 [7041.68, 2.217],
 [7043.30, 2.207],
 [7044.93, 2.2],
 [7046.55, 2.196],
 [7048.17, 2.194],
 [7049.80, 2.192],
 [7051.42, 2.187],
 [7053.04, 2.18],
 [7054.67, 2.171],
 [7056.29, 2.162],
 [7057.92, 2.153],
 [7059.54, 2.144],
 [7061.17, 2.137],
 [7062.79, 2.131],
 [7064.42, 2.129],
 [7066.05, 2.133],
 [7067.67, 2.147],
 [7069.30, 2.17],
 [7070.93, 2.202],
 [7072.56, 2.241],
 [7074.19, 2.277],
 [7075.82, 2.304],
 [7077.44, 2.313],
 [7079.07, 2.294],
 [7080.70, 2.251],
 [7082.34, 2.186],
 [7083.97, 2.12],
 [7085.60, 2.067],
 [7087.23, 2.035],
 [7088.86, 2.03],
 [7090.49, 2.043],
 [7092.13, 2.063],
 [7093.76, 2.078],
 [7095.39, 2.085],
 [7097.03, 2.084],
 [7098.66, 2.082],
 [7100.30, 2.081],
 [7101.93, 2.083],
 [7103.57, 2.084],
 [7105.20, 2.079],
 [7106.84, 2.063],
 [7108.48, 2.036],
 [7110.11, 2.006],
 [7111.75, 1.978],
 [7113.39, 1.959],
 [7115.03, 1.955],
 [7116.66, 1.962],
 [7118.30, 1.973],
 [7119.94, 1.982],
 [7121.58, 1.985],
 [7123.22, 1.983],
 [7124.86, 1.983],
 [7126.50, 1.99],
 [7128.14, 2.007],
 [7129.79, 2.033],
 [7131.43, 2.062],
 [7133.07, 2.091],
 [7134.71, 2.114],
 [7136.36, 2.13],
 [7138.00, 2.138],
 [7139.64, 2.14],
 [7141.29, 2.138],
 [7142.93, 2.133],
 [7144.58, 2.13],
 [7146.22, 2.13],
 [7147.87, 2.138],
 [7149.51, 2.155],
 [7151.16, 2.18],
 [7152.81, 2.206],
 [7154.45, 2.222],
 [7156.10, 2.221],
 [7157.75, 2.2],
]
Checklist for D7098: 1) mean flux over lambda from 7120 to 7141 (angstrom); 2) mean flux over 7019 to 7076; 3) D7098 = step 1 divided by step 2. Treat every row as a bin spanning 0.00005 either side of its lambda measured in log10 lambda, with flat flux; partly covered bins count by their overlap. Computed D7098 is 0.9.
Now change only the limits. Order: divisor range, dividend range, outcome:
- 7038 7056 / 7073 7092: 0.99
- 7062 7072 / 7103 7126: 0.93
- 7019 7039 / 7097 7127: 0.87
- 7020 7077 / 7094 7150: 0.92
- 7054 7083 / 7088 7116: 0.93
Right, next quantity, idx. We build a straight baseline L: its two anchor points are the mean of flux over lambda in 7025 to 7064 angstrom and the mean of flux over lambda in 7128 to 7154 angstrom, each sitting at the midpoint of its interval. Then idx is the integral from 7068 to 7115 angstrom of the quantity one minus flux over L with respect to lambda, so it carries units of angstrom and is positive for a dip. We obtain 1.4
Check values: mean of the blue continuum 2.23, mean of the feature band 2.11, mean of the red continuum 2.12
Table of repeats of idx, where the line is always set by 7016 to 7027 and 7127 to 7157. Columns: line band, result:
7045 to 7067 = 0.9 angstrom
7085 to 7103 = 1.1 angstrom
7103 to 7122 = 1.5 angstrom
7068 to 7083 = -0.1 angstrom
